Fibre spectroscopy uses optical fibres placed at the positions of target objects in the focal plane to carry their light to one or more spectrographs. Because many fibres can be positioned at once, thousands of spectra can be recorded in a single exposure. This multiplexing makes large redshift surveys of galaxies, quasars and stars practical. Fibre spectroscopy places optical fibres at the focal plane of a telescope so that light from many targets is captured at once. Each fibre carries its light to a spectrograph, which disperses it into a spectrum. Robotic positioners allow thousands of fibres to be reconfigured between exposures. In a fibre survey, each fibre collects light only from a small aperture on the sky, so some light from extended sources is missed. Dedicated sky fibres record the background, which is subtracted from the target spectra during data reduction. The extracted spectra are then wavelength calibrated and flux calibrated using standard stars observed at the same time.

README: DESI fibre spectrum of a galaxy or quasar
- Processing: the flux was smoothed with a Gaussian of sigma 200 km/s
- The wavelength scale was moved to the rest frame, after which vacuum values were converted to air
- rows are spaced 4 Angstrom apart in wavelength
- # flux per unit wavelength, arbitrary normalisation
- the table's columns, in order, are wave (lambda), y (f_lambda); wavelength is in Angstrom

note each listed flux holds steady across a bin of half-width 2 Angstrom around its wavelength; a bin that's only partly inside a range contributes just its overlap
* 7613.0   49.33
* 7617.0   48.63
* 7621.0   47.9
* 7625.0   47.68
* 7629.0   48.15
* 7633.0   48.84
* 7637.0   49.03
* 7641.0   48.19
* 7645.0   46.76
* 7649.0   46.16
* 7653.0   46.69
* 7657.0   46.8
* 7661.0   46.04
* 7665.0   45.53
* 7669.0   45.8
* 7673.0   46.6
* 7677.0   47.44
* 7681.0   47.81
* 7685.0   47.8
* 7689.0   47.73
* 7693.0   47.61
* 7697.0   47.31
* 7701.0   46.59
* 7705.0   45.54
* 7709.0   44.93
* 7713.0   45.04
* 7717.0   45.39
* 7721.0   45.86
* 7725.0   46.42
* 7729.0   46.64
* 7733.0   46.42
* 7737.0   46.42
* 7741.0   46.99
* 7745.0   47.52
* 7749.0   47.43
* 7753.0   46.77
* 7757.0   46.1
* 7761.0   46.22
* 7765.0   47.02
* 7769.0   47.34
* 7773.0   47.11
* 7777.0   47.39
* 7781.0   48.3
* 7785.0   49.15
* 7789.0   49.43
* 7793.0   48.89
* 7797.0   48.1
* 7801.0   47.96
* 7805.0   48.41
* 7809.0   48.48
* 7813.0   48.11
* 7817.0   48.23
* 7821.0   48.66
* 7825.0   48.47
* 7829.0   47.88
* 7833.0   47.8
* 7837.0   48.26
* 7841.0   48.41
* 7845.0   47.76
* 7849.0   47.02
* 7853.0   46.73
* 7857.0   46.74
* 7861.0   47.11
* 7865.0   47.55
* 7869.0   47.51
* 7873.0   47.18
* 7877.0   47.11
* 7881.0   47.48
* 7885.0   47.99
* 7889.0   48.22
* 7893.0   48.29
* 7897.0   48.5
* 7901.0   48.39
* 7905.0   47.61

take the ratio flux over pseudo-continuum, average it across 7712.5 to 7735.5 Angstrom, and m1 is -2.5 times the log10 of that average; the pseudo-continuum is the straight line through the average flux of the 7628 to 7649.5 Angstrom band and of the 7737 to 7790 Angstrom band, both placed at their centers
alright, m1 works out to 0.04 mag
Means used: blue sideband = 48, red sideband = 47.4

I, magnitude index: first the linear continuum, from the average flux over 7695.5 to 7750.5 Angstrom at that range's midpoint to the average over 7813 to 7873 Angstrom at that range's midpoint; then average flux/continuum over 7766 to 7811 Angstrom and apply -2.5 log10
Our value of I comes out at -0.03 mag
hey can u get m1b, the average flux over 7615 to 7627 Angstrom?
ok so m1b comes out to 48.1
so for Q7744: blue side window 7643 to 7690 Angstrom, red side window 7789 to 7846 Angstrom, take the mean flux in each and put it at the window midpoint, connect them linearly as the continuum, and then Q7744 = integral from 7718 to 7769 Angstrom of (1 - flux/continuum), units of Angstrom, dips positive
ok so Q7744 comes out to 0.9 Angstrom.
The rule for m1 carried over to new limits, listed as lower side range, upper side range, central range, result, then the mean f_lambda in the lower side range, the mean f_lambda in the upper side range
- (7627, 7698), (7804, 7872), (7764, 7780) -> 0.01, 47.2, 47.8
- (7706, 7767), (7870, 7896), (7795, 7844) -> -0.02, 46.3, 47.7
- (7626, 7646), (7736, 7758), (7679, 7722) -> 0.02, 48.2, 46.9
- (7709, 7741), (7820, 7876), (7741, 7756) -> -0.02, 46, 47.6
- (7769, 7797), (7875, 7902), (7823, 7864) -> 0.01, 48.3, 48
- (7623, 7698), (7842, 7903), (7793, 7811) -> -0.02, 47.3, 47.6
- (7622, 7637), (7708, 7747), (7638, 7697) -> 0.01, 48.3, 46.2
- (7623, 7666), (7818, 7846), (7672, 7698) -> 0.00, 47.3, 48.2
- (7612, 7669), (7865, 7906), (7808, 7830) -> -0.01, 47.5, 47.8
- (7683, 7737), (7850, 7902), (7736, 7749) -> -0.01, 46.4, 47.6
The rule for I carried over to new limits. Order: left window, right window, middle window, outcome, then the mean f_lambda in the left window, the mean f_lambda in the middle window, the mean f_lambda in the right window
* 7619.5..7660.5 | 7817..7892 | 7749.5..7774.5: 0.02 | 47.6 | 46.8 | 47.7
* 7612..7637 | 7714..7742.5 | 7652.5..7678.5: 0.03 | 48.4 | 46.4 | 46.2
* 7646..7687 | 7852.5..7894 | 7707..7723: 0.04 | 46.7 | 45.3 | 47.5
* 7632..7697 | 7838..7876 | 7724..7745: 0.01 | 47.2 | 46.7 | 47.4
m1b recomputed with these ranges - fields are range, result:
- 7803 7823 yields 48.4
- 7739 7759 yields 47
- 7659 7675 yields 46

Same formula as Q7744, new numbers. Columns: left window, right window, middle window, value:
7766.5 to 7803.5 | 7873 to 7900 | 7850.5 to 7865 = 0.3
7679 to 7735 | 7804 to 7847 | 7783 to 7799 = -0.4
